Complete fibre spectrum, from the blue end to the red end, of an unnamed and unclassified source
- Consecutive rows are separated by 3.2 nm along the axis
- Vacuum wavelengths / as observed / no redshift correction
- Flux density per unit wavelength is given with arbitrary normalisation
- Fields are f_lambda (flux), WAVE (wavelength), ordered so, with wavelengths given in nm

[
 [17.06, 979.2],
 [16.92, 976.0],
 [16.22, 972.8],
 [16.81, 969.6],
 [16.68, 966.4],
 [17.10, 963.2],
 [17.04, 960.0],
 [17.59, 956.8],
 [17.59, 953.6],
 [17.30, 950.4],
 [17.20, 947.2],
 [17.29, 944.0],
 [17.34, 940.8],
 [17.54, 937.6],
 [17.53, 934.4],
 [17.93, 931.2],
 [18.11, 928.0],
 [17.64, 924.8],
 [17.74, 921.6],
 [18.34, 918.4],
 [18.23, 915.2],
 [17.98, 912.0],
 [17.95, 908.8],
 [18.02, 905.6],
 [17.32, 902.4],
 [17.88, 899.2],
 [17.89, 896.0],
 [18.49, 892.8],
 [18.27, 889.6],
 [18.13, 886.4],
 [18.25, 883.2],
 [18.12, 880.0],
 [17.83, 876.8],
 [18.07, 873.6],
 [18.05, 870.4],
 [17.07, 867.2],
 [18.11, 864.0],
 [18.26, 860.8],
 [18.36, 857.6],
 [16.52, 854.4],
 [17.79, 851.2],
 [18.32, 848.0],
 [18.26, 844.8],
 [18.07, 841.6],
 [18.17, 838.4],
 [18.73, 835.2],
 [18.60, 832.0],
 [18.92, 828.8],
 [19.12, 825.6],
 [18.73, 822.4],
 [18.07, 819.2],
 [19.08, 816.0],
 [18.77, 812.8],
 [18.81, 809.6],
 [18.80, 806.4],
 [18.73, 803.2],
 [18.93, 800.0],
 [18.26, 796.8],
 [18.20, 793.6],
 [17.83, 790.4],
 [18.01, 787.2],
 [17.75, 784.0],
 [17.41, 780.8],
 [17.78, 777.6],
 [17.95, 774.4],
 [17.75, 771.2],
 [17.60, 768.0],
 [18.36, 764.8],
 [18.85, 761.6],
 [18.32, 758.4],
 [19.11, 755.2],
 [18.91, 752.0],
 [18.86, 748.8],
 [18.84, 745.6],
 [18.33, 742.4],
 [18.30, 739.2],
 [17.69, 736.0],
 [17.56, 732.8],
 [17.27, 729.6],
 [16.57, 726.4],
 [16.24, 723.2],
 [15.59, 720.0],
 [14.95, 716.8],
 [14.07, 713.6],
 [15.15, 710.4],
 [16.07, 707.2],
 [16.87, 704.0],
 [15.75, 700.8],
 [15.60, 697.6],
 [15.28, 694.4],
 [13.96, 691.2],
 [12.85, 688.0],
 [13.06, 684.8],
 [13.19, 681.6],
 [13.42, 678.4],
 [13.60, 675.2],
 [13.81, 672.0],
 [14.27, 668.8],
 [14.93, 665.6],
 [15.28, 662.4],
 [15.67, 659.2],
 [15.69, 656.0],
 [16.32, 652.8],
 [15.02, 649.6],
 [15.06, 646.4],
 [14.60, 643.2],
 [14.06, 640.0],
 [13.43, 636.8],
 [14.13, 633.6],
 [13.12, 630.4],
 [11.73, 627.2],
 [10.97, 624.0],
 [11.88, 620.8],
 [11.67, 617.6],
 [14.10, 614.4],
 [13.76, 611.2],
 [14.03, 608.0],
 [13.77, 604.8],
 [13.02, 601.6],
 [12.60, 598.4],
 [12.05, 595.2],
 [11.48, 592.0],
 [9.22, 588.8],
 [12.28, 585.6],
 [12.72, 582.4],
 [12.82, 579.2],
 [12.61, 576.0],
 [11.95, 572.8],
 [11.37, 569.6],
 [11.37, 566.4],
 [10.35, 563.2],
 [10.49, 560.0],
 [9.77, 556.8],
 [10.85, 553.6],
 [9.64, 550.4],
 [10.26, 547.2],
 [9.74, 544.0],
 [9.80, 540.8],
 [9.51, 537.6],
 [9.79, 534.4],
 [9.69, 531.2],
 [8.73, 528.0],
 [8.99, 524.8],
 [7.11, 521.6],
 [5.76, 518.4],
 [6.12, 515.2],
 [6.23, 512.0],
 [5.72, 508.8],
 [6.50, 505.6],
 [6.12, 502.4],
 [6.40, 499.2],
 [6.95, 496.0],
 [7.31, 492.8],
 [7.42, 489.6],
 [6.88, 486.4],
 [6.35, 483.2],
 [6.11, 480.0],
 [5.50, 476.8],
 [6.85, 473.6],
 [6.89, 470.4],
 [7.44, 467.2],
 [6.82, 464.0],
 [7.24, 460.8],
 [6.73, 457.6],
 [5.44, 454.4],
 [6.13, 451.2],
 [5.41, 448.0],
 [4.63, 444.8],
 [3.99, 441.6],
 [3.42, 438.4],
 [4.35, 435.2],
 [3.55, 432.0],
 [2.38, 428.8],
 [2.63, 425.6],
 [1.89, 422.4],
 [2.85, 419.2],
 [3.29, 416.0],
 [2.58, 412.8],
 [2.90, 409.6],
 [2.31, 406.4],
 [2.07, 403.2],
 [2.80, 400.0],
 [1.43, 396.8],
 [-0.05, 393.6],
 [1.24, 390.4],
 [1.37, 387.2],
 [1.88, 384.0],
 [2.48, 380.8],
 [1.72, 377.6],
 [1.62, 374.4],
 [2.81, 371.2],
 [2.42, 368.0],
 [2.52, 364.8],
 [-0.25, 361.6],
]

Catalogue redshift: 0.00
